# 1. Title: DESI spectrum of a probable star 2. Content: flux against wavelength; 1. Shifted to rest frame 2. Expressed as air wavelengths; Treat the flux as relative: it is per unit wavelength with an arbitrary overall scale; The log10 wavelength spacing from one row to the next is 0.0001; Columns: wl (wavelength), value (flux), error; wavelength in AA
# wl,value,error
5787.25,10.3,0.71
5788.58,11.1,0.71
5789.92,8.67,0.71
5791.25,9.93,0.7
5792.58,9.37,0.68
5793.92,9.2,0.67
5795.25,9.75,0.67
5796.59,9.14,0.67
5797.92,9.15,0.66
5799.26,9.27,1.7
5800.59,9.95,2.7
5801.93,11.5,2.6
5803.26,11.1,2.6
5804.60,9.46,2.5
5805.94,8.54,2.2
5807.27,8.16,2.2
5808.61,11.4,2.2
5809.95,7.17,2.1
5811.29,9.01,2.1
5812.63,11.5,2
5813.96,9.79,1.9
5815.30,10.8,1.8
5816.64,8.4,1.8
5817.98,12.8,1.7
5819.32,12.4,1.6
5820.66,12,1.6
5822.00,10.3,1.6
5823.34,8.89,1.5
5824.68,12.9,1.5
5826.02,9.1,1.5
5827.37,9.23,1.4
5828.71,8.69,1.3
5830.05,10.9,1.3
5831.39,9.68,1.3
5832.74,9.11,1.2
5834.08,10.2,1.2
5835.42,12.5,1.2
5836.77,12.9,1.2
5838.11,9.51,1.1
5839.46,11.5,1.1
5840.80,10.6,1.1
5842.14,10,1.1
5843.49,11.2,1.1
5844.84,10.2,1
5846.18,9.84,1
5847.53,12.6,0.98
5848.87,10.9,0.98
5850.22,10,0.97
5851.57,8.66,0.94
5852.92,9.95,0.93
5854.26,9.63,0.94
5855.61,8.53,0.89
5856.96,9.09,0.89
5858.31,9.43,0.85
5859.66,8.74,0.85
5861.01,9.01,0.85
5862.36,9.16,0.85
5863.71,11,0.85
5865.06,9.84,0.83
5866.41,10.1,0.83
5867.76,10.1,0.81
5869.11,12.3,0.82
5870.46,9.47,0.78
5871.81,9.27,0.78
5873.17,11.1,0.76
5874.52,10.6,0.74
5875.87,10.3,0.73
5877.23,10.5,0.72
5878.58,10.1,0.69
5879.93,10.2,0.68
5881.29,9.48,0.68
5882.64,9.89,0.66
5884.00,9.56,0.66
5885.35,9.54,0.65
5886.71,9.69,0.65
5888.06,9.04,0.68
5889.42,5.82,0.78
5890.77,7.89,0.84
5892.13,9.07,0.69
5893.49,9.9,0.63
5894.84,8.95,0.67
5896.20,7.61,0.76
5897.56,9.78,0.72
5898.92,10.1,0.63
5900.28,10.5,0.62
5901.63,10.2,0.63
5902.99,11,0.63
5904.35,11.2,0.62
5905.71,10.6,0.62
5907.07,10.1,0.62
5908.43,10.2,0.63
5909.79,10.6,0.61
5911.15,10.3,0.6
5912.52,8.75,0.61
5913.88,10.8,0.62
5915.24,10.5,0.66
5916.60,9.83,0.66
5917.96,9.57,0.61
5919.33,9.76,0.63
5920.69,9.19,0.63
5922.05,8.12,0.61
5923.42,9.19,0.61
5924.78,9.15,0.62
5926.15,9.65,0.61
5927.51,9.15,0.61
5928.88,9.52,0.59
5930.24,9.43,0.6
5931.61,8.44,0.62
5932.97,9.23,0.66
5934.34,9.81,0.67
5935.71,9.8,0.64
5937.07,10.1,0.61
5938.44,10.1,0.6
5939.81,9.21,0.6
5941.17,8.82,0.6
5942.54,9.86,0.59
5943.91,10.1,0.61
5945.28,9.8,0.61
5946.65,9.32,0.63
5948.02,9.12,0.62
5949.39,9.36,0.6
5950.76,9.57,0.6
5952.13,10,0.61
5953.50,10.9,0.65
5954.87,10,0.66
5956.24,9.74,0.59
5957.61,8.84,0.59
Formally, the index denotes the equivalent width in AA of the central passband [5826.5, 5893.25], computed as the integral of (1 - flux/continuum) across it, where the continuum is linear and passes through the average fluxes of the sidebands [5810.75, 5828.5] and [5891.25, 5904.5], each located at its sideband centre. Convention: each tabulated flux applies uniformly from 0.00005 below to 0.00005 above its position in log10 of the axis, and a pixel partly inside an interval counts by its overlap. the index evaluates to 1.3 AA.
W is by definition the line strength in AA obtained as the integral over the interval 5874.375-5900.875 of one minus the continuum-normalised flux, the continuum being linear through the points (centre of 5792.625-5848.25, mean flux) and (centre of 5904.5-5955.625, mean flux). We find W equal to 1.4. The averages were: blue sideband 10.2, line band 9.4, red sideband 9.69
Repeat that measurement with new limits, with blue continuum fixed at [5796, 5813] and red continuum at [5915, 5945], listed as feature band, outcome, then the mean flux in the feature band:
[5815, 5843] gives -2.9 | 10.6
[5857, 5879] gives -1.1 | 10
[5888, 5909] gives 0.0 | 9.51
